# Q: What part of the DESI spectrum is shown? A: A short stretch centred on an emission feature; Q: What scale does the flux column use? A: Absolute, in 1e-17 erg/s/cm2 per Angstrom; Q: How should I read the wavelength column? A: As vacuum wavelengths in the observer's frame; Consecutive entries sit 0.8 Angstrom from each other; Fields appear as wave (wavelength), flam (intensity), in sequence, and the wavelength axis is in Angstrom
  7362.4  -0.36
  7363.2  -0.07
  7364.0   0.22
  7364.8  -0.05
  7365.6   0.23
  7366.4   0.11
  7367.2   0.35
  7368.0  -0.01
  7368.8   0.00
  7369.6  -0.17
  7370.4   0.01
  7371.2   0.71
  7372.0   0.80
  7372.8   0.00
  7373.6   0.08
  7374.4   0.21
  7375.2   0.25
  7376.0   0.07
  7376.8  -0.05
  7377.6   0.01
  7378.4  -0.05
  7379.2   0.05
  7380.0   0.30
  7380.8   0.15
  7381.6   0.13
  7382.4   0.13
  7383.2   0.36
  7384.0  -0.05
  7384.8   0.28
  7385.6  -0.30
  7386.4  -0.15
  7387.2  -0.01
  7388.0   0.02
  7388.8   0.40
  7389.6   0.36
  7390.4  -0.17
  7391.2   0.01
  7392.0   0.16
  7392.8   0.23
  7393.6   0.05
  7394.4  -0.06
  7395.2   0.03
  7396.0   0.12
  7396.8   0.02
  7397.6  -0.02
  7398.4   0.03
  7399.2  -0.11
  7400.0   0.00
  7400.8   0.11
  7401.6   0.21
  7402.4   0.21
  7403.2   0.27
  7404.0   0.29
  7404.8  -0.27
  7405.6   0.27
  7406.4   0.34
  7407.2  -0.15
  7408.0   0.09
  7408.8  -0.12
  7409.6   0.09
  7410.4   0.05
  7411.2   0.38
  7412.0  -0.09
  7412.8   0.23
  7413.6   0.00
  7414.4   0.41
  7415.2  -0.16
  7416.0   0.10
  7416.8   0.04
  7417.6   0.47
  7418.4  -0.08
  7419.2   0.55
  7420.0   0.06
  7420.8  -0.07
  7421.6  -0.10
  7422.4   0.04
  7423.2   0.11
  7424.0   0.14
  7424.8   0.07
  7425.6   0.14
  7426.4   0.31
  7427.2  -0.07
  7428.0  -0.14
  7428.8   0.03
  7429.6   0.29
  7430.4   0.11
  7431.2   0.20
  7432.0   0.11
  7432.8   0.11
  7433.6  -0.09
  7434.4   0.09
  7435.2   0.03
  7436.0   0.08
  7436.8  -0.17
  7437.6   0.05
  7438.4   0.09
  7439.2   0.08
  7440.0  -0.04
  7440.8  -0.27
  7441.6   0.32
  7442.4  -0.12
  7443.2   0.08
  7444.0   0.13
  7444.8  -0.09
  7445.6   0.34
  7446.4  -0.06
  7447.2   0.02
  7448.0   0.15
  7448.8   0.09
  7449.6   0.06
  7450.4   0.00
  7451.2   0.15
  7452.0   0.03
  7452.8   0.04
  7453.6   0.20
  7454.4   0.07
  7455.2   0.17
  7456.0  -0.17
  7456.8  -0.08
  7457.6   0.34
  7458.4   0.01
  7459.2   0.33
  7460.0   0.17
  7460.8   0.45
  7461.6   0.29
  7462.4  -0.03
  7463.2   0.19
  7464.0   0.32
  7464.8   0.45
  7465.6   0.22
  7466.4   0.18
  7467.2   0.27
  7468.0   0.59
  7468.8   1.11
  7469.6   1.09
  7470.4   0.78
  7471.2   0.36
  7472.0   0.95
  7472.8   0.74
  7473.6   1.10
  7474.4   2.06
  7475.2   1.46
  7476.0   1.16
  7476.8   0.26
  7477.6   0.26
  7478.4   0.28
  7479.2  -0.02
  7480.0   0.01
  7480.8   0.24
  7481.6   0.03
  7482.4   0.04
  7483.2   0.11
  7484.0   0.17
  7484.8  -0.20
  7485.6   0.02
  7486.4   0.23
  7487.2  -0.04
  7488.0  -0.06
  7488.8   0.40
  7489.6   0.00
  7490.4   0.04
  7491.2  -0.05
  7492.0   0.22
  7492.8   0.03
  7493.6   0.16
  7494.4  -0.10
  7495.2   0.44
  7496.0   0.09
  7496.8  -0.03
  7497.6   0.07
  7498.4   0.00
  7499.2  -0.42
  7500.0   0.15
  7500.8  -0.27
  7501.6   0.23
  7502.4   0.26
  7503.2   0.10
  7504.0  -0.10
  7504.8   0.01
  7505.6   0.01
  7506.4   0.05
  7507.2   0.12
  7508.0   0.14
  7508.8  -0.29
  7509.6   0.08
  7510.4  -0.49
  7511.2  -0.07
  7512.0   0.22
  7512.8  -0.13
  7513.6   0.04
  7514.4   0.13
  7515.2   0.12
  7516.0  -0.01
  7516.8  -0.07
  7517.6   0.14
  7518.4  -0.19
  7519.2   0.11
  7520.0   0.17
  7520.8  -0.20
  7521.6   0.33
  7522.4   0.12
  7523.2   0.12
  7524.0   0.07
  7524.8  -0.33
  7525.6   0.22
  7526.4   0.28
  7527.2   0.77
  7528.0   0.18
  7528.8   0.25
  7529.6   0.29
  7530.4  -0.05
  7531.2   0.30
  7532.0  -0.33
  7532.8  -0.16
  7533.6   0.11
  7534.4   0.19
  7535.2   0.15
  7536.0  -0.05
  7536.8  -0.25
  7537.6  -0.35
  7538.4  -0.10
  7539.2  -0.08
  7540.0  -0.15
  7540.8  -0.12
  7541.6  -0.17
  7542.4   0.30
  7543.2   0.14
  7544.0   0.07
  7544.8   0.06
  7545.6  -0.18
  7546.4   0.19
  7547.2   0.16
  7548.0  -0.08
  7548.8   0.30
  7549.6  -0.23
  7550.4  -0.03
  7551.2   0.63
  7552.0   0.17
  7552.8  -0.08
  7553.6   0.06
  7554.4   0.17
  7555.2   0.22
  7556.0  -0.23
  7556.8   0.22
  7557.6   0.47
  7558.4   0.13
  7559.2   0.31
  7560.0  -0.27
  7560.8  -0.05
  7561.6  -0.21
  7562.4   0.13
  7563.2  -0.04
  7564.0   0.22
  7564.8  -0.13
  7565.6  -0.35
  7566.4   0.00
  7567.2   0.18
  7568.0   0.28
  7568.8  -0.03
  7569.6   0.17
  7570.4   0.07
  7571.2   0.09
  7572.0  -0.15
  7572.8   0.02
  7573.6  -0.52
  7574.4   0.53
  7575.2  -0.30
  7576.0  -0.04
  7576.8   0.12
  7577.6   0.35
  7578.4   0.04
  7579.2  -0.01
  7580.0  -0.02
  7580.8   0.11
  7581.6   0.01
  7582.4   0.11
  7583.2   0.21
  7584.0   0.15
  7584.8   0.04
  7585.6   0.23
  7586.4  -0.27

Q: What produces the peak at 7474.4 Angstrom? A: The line [O II]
